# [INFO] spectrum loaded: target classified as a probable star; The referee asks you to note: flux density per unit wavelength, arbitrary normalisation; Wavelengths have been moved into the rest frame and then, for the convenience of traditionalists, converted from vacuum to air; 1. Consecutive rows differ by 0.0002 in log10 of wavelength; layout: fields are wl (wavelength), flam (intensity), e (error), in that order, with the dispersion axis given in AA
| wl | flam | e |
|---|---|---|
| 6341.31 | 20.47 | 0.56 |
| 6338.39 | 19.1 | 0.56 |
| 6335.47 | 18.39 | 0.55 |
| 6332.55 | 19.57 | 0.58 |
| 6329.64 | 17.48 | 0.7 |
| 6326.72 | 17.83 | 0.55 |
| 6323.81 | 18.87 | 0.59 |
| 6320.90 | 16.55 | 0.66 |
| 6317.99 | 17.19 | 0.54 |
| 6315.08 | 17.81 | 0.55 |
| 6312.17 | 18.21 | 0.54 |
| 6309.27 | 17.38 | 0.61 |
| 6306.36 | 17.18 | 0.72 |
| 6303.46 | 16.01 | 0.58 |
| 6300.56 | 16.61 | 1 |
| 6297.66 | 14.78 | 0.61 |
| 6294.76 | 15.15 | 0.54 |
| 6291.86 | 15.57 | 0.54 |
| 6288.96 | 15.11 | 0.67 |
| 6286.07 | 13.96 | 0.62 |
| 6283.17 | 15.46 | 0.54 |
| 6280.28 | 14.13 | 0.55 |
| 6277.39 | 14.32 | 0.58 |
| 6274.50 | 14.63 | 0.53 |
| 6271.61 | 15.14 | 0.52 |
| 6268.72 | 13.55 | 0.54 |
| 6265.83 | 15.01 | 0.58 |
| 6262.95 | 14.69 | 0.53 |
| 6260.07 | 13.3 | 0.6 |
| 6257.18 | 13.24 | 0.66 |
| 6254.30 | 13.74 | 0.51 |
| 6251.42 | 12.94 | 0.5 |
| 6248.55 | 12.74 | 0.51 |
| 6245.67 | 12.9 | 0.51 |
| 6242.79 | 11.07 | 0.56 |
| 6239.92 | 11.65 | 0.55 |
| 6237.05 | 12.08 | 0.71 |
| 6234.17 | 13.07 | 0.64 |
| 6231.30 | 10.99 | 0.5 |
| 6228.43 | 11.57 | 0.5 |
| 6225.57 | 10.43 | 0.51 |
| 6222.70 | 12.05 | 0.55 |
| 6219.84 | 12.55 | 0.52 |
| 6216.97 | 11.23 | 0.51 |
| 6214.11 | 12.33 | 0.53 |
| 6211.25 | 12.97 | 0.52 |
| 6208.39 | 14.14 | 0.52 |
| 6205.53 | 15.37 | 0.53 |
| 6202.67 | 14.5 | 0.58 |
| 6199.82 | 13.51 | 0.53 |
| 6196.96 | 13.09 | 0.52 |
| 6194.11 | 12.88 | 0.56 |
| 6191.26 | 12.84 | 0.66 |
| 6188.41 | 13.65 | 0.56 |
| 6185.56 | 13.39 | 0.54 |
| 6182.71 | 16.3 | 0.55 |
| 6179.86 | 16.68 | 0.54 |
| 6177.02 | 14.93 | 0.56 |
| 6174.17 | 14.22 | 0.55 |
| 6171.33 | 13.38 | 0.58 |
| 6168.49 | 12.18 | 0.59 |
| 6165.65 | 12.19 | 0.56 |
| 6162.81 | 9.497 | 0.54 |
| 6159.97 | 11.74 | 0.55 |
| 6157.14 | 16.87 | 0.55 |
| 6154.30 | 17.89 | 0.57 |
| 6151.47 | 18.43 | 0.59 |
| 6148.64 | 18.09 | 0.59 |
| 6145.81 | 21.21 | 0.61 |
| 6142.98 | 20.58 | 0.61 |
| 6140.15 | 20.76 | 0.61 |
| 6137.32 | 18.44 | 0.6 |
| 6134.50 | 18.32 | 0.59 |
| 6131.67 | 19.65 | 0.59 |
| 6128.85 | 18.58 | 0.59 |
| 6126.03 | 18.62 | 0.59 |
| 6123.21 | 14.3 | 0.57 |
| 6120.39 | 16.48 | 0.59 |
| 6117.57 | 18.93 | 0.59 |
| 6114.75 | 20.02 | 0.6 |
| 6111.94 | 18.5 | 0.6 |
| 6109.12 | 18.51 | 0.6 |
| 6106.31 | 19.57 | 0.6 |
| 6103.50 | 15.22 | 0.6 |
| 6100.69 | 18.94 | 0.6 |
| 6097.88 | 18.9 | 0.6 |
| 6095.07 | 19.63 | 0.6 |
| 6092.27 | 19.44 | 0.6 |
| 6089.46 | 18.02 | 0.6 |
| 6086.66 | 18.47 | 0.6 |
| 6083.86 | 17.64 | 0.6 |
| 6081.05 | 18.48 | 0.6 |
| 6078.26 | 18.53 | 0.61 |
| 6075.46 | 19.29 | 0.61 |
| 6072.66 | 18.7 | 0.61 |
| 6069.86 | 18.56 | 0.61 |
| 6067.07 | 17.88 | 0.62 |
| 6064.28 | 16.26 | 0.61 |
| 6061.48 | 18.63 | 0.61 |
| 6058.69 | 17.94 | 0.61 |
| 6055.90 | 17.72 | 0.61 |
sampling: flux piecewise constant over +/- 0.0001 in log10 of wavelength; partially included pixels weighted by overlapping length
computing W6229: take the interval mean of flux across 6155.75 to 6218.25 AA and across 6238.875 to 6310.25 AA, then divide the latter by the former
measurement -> 1.1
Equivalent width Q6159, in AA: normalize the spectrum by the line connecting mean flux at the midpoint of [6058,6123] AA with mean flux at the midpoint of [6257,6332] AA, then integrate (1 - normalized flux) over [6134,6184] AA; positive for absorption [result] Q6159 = 3.80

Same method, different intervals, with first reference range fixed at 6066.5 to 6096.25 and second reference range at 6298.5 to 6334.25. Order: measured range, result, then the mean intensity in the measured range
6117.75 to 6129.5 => 0.8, 17.1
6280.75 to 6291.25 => 1.7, 14.8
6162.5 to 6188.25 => 6.2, 13.8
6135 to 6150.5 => -1.1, 19.7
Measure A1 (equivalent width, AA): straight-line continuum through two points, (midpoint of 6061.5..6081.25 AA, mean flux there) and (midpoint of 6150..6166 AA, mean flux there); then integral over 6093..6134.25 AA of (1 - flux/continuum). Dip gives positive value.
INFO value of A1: -4.59 AA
